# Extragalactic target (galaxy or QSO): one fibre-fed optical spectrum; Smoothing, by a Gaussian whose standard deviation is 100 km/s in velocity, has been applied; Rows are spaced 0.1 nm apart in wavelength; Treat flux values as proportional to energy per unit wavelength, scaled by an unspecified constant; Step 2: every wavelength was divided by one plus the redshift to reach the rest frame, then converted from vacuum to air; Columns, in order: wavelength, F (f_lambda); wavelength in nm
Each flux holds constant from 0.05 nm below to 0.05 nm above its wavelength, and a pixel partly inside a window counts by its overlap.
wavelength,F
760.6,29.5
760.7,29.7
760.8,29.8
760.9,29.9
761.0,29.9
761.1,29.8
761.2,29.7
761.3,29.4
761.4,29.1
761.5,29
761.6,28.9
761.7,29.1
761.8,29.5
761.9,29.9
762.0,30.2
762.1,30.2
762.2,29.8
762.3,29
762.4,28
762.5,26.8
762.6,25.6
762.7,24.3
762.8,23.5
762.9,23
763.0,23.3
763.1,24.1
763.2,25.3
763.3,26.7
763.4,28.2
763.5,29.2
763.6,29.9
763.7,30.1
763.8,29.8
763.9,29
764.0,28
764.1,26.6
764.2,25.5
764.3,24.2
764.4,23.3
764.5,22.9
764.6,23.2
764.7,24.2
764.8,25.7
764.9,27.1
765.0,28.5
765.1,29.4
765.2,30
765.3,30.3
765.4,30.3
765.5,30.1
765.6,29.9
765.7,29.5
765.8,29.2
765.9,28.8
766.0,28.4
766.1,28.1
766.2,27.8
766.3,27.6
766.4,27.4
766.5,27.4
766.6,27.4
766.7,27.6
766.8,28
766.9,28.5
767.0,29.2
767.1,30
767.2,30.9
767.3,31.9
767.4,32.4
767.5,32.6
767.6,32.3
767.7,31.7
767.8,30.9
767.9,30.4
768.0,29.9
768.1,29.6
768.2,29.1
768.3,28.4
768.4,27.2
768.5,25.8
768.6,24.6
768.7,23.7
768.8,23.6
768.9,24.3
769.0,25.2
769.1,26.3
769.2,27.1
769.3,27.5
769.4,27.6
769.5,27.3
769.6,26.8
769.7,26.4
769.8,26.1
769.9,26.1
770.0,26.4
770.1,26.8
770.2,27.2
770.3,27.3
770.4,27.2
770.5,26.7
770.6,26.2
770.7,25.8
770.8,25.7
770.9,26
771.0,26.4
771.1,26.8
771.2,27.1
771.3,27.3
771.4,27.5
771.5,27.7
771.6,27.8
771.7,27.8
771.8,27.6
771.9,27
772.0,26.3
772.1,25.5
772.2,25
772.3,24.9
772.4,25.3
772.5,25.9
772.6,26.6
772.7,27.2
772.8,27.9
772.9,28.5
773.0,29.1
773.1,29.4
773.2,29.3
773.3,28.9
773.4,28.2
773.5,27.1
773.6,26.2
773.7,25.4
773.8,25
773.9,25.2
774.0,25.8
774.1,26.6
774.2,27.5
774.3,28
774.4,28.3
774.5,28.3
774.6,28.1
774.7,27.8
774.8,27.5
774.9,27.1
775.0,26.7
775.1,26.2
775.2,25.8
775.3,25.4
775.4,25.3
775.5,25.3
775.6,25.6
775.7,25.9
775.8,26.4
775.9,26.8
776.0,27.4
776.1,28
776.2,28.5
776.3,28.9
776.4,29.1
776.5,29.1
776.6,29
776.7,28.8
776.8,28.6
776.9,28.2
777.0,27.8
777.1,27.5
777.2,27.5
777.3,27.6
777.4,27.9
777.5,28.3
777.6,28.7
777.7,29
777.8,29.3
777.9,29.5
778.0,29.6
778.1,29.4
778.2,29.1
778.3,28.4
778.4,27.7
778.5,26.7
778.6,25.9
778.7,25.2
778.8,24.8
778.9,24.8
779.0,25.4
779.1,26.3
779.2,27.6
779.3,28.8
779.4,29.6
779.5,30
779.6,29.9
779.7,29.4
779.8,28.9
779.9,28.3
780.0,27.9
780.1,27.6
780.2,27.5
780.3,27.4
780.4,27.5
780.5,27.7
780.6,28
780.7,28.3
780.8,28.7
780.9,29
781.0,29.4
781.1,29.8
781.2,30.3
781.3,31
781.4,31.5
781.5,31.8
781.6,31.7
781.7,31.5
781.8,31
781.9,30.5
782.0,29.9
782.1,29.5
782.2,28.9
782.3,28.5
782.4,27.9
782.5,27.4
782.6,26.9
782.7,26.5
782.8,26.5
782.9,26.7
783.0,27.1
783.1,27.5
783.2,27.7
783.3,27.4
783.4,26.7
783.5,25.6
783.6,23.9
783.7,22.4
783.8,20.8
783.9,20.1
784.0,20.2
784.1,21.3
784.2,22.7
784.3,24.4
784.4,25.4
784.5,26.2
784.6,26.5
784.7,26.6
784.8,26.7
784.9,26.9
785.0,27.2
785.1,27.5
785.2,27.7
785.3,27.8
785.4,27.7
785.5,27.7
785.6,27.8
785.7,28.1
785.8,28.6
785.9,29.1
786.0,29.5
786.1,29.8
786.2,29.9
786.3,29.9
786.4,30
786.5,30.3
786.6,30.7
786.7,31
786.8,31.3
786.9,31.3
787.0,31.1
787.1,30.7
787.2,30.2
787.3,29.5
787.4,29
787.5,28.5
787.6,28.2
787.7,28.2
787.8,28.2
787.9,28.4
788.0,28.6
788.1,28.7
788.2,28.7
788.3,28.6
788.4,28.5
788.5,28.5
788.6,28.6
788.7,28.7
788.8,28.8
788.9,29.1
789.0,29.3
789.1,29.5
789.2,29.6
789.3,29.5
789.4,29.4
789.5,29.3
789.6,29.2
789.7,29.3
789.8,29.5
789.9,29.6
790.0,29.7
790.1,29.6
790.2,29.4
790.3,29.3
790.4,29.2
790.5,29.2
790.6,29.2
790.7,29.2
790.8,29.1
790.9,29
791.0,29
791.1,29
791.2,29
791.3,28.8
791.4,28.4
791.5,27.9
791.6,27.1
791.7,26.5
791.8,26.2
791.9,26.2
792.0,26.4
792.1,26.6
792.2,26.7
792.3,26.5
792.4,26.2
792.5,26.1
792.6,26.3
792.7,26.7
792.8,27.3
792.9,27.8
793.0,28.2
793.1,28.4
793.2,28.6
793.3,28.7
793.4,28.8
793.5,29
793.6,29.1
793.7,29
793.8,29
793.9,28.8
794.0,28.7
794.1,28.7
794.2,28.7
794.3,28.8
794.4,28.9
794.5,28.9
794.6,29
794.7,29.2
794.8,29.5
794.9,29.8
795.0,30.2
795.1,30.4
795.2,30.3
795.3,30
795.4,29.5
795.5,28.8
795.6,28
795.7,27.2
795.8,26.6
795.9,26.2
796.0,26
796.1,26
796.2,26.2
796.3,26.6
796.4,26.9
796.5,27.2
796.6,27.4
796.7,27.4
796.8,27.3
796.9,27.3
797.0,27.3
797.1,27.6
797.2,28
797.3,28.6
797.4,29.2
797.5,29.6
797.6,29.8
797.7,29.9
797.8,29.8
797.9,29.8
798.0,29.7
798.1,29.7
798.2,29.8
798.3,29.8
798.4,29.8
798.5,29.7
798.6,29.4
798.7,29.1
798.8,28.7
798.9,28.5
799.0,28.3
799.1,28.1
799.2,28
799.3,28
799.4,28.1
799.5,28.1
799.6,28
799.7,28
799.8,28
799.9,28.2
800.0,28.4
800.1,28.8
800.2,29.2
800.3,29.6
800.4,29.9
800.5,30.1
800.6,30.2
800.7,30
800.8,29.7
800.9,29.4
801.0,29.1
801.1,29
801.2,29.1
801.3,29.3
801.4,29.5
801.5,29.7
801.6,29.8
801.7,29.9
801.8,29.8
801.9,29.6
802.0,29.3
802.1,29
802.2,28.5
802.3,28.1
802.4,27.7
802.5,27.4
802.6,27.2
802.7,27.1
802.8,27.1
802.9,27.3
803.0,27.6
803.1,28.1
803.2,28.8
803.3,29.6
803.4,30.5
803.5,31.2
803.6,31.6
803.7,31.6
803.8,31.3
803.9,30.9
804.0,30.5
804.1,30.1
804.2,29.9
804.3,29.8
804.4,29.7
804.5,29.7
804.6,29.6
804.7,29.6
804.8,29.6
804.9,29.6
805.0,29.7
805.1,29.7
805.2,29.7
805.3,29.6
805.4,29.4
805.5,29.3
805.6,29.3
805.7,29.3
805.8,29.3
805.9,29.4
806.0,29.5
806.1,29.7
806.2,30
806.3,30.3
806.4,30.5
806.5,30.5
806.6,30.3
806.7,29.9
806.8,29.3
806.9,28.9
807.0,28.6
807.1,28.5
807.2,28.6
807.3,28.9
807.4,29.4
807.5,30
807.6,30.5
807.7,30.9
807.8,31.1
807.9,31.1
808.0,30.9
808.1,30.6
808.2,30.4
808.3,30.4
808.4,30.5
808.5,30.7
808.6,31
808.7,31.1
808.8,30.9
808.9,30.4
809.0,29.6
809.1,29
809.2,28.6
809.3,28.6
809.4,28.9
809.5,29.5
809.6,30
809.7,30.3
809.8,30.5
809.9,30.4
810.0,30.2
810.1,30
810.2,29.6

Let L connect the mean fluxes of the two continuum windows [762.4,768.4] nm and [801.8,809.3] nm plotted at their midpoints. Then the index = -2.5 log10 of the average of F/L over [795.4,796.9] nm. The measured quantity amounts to 0.08 mag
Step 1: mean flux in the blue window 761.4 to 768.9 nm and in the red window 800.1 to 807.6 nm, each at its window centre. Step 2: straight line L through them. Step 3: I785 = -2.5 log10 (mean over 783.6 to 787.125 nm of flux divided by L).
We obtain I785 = 0.060 mag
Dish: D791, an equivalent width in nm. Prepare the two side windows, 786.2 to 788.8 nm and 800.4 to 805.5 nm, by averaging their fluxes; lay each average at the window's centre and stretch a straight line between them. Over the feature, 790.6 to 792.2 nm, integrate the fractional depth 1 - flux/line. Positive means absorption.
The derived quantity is 0.08 nm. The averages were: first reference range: 29.4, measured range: 27.9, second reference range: 29.4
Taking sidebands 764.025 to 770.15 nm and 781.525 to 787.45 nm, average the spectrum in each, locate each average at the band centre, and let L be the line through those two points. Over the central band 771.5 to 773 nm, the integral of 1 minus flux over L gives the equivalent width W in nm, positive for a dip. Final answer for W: 0.05 nm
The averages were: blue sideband 27.8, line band 26.8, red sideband 27.7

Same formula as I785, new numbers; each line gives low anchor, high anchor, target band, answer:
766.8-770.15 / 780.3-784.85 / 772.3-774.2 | 0.030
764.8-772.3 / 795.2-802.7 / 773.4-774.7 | 0.043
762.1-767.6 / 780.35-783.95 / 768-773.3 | 0.041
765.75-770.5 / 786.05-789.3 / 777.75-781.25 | 0.027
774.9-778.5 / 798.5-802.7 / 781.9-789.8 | 0.012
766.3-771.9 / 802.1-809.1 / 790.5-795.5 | 0.023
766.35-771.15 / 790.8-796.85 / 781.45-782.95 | -0.044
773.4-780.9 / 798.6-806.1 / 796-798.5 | 0.020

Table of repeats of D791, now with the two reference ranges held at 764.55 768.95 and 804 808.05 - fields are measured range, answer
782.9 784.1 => 0.19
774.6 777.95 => 0.14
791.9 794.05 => 0.12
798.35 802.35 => 0.07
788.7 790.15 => -0.01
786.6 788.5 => -0.02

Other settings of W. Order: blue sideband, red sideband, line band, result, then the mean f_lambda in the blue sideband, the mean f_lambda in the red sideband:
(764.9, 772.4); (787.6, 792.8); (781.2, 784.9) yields 0.169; 27.8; 28.4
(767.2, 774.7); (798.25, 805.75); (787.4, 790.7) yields -0.067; 27.4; 29.2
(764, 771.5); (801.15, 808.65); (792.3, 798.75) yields 0.149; 27.6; 29.6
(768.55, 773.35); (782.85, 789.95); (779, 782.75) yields -0.204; 26.7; 27.9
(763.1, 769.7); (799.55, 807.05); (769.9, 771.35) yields 0.077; 27.9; 29.4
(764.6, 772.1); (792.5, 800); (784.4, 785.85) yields 0.046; 27.8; 28.4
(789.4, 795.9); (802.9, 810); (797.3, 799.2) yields -0.018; 28.5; 29.9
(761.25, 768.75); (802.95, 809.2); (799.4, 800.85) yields 0.033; 28.1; 29.9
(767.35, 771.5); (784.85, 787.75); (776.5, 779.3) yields 0.050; 27.4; 29.1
